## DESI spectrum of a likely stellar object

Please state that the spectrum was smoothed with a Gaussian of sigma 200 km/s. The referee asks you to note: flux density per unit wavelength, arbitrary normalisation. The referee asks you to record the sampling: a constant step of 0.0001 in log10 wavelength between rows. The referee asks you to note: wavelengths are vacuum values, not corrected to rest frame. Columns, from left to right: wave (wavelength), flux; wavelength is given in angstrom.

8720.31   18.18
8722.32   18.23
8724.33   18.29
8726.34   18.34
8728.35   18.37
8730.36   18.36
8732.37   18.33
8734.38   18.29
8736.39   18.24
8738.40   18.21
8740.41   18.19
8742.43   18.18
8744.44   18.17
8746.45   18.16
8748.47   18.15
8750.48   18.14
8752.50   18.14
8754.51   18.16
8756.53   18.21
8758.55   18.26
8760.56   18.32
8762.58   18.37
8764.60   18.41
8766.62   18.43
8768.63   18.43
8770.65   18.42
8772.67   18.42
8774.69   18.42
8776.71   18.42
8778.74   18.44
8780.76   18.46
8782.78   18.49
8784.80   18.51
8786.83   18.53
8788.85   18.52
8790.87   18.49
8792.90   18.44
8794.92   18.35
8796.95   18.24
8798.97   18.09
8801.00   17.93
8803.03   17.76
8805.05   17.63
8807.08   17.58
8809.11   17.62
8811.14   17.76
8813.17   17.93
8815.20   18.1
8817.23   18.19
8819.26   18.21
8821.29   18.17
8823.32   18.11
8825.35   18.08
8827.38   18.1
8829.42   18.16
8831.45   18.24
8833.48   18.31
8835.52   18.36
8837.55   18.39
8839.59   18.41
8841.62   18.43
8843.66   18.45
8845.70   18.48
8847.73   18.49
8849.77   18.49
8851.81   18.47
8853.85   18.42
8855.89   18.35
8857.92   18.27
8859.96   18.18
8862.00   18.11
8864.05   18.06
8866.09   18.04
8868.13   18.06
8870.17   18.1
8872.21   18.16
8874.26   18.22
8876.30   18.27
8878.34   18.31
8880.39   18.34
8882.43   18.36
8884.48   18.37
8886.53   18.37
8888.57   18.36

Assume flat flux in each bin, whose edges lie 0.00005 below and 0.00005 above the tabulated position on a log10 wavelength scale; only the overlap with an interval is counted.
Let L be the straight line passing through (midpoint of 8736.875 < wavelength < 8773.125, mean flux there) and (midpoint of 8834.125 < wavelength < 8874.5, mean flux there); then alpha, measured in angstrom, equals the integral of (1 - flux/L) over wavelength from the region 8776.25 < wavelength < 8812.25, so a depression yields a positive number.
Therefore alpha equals 0.2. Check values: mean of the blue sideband 18.3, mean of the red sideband 18.3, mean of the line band 18.2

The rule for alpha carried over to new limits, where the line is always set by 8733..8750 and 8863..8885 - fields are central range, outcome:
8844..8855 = -0.16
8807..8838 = 0.19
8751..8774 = -0.15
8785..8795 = -0.15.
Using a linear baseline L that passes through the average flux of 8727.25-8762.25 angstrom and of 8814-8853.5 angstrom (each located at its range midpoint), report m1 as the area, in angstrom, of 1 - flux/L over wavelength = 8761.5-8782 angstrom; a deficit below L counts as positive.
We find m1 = -0.19 angstrom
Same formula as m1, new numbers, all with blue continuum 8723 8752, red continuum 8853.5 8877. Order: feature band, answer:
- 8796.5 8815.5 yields 0.4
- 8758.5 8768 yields -0.1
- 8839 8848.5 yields -0.1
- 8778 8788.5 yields -0.2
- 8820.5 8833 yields 0.0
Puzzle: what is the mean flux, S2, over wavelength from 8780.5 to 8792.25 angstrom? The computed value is 18.5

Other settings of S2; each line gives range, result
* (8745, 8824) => 18.2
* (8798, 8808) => 17.8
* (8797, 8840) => 18.1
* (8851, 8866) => 18.2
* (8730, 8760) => 18.2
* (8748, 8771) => 18.3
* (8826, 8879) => 18.3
